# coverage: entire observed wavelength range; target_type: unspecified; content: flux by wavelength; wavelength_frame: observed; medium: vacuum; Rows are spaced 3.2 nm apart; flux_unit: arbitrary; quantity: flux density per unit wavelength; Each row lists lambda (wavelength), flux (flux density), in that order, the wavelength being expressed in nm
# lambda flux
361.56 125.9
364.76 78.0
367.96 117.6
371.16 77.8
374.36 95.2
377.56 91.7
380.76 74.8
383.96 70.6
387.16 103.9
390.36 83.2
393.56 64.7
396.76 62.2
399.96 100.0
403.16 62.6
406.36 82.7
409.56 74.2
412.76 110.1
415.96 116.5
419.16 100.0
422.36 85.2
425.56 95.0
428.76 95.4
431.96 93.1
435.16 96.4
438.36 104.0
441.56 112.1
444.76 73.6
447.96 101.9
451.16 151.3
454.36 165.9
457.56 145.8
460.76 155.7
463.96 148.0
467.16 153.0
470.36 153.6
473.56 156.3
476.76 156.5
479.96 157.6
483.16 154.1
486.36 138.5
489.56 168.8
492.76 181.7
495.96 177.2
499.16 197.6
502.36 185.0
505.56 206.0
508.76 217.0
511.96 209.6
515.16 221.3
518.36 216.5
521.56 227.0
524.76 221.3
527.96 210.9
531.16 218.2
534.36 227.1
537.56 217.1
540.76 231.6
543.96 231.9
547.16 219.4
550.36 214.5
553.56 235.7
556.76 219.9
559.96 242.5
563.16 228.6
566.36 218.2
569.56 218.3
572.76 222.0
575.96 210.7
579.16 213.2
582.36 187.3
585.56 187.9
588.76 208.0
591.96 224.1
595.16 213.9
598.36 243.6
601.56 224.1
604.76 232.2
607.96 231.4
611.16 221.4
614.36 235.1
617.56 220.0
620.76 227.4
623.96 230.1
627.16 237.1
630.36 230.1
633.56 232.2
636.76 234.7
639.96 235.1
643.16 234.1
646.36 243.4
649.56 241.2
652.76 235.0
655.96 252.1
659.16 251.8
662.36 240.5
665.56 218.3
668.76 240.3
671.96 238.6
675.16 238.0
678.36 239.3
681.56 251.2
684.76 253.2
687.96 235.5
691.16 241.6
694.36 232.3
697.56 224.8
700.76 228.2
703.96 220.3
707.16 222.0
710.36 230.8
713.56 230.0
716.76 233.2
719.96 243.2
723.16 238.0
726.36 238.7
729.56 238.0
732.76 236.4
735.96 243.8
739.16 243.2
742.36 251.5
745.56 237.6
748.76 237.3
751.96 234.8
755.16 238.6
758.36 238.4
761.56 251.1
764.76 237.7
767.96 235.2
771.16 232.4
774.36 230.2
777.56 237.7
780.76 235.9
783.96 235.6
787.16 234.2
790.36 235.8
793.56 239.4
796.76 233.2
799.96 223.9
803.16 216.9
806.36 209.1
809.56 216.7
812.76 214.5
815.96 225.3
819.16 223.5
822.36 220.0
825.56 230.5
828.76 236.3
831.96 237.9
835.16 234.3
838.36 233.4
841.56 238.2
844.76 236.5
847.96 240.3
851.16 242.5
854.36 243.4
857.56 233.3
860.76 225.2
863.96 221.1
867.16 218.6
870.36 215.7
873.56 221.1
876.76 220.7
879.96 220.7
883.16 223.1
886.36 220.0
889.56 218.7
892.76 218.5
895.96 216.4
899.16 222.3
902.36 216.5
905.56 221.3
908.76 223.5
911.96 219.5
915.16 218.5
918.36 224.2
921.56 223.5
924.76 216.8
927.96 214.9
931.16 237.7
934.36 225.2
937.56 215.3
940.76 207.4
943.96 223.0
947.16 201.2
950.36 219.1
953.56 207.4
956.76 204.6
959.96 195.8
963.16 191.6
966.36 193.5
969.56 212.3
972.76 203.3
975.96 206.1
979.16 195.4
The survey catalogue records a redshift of 0.129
